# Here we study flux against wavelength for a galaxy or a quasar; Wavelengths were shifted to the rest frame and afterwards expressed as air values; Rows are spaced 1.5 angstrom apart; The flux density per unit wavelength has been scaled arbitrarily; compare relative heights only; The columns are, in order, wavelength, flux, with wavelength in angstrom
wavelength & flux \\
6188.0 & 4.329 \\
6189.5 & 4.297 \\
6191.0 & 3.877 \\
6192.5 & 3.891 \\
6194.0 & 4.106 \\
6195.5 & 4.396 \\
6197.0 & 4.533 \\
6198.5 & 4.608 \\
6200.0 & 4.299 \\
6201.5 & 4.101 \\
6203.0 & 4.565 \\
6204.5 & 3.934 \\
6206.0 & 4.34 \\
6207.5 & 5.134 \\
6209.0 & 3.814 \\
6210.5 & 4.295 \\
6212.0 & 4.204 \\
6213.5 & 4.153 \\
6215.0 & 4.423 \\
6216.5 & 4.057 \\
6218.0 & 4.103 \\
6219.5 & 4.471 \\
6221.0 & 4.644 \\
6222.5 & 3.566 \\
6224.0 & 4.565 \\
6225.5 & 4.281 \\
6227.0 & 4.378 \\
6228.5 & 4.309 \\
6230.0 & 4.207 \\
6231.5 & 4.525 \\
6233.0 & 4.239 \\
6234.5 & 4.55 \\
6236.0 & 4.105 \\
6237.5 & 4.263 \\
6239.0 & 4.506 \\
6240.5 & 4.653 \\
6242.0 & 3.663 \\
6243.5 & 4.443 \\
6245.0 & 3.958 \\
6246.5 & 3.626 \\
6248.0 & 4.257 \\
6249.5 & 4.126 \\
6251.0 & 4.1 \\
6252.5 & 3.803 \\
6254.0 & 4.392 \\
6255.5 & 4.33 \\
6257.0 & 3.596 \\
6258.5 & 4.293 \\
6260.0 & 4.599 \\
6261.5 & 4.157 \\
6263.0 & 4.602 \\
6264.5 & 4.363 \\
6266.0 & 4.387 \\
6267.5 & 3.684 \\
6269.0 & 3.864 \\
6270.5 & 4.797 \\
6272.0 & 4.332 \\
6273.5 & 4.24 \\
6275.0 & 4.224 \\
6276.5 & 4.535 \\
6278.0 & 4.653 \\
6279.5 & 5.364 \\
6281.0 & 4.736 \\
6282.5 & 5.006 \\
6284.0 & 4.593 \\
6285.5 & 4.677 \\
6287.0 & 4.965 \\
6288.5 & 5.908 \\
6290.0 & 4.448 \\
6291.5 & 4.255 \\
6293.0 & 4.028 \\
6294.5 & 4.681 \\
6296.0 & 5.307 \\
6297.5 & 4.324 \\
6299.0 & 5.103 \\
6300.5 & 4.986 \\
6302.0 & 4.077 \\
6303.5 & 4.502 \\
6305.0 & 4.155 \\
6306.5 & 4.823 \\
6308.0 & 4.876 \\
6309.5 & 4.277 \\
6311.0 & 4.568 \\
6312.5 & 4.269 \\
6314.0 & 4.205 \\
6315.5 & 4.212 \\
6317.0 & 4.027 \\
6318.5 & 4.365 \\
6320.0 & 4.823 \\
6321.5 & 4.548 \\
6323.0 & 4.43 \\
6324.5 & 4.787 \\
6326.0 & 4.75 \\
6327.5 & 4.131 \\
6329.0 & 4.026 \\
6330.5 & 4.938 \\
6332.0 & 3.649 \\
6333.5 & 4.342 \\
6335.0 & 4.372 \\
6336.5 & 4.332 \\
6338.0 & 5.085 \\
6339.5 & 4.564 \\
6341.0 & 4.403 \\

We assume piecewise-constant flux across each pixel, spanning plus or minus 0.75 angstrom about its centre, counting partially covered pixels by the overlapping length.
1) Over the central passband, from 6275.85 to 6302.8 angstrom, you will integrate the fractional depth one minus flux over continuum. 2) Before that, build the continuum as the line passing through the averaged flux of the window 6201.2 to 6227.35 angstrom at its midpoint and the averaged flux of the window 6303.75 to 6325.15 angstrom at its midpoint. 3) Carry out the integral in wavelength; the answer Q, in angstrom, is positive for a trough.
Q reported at -2.13 angstrom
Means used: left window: 4.28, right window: 4.45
